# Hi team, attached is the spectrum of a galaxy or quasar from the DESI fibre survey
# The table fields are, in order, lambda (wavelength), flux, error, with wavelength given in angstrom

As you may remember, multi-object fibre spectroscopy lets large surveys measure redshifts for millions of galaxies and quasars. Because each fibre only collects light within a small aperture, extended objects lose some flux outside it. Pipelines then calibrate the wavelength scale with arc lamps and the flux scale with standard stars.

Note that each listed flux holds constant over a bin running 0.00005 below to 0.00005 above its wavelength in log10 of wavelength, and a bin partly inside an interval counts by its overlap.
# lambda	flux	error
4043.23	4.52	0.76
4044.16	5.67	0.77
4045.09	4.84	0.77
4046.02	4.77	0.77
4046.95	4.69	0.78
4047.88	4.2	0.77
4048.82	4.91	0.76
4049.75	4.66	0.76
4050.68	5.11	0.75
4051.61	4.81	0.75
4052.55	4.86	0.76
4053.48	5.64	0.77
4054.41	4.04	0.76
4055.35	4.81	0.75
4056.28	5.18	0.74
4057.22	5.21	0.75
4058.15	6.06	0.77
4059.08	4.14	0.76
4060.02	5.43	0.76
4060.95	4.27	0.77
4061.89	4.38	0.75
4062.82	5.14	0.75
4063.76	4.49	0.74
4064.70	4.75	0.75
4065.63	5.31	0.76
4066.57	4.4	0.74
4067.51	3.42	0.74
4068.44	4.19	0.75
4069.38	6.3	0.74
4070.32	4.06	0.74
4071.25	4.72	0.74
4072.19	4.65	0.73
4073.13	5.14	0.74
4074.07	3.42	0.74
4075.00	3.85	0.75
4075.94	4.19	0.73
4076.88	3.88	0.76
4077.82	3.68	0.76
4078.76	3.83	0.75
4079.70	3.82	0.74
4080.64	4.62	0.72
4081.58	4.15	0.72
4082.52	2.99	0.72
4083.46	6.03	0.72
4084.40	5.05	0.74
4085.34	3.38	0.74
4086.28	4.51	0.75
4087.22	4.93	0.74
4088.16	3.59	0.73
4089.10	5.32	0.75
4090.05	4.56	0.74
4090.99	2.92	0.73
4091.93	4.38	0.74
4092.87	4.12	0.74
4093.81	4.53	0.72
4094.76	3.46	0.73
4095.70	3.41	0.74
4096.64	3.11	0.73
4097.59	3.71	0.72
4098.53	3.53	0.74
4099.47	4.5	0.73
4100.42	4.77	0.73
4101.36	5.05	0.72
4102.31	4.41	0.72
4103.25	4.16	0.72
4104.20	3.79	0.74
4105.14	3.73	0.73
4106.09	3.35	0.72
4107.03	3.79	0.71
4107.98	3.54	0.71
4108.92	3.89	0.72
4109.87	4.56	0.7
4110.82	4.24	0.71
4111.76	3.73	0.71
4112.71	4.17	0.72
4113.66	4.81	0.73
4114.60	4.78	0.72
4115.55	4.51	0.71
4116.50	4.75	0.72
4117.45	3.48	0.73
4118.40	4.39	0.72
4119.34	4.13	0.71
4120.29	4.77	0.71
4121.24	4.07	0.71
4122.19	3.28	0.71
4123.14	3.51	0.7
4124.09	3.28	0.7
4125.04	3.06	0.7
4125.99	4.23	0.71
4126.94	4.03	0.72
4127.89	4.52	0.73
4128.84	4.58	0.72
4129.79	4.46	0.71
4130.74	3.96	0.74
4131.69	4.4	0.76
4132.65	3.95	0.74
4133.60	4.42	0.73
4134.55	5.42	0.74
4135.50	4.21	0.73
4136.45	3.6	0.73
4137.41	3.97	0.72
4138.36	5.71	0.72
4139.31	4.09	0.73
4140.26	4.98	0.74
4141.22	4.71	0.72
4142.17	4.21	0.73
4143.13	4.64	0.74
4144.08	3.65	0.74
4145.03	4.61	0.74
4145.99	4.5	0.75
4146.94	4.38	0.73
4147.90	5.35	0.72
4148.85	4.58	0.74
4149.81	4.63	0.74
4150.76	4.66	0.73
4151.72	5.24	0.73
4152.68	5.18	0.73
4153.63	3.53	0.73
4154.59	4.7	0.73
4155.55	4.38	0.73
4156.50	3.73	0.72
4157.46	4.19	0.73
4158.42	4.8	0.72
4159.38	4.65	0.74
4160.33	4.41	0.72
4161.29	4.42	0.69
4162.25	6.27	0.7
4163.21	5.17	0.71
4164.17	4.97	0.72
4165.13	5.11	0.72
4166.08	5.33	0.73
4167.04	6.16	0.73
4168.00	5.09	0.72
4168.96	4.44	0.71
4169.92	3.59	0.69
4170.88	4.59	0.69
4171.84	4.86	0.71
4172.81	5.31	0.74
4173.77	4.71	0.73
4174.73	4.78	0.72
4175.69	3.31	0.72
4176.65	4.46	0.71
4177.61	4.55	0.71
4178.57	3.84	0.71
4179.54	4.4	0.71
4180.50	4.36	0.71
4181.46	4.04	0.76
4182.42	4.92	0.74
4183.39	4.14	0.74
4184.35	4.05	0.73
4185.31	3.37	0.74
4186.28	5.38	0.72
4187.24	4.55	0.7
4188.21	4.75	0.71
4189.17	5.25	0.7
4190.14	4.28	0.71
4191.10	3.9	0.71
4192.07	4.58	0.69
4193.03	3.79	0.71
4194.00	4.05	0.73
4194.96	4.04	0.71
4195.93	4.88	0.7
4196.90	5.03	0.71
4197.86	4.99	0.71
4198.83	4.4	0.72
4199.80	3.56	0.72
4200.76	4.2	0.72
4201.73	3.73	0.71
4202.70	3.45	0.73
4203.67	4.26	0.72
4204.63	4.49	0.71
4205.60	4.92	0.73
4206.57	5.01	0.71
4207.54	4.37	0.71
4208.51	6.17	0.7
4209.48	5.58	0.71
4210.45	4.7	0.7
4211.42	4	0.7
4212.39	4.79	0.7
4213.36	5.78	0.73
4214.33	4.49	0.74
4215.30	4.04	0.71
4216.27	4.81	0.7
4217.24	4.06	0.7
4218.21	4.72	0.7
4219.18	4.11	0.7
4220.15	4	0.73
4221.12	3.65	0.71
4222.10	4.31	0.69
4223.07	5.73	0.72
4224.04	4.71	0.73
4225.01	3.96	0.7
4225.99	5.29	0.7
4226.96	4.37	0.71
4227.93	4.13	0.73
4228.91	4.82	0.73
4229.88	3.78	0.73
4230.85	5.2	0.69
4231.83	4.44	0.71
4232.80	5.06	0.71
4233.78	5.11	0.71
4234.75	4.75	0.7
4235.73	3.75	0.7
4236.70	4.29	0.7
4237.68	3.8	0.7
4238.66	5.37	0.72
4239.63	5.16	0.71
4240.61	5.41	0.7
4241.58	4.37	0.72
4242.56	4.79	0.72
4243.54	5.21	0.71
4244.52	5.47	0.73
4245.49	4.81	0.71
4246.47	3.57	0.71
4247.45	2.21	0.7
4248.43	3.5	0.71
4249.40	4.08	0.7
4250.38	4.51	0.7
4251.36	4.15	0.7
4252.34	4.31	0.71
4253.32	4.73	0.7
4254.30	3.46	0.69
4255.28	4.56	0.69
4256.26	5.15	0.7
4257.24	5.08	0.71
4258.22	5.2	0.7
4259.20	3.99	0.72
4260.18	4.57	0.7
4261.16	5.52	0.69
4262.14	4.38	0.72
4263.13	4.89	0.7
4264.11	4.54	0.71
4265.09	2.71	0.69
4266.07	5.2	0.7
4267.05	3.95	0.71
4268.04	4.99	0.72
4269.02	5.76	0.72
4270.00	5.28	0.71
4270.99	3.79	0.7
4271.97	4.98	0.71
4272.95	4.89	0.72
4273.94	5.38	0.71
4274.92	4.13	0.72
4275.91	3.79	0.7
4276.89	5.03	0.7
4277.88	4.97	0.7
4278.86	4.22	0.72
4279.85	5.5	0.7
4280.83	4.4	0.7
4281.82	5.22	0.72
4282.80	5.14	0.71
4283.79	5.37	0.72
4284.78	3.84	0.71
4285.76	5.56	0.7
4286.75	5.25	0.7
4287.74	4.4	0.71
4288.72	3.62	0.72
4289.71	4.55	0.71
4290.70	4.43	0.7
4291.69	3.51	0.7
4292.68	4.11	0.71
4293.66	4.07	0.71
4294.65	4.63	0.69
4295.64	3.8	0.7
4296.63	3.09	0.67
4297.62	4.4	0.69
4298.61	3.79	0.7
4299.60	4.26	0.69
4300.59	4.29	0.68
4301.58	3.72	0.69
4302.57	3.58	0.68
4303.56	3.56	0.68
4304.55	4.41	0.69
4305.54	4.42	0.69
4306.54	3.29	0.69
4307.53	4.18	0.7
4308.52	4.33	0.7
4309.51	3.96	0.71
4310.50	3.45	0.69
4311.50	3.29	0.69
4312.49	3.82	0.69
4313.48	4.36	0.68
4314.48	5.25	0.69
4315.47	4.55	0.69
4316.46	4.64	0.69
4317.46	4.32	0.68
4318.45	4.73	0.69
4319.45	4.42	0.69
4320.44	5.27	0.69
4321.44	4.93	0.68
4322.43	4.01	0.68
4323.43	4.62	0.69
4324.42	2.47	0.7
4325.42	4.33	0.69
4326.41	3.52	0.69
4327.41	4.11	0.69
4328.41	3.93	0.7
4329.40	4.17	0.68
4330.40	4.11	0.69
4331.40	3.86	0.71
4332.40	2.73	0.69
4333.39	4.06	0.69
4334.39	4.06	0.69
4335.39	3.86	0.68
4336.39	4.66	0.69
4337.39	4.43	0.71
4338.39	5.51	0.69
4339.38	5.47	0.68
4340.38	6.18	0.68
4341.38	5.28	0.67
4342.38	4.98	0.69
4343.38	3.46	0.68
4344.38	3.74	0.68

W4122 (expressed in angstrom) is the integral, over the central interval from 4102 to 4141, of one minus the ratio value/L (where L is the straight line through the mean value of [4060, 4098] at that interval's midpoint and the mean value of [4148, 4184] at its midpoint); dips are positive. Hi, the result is 2.6 angstrom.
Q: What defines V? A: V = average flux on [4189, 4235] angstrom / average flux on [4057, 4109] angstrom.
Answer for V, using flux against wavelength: 1.1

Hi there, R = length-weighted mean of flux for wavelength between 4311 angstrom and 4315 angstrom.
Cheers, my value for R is 4.18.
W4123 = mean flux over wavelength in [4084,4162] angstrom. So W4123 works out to 4.26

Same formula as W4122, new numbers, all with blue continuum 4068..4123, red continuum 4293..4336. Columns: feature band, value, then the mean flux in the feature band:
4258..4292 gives -4.8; 4.66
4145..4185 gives -4.6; 4.62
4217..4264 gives -4.7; 4.51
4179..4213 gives -2.9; 4.47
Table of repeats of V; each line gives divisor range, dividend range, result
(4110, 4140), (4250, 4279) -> 1.09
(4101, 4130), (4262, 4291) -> 1.14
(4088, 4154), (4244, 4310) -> 1.04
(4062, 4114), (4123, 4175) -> 1.08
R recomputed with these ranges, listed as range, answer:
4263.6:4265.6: 3.67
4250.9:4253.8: 4.4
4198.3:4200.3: 4.01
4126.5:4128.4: 4.29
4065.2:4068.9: 4.32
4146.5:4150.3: 4.74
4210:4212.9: 4.5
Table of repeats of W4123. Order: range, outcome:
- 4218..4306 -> 4.48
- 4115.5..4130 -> 4.05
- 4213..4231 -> 4.51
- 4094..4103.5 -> 4.02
